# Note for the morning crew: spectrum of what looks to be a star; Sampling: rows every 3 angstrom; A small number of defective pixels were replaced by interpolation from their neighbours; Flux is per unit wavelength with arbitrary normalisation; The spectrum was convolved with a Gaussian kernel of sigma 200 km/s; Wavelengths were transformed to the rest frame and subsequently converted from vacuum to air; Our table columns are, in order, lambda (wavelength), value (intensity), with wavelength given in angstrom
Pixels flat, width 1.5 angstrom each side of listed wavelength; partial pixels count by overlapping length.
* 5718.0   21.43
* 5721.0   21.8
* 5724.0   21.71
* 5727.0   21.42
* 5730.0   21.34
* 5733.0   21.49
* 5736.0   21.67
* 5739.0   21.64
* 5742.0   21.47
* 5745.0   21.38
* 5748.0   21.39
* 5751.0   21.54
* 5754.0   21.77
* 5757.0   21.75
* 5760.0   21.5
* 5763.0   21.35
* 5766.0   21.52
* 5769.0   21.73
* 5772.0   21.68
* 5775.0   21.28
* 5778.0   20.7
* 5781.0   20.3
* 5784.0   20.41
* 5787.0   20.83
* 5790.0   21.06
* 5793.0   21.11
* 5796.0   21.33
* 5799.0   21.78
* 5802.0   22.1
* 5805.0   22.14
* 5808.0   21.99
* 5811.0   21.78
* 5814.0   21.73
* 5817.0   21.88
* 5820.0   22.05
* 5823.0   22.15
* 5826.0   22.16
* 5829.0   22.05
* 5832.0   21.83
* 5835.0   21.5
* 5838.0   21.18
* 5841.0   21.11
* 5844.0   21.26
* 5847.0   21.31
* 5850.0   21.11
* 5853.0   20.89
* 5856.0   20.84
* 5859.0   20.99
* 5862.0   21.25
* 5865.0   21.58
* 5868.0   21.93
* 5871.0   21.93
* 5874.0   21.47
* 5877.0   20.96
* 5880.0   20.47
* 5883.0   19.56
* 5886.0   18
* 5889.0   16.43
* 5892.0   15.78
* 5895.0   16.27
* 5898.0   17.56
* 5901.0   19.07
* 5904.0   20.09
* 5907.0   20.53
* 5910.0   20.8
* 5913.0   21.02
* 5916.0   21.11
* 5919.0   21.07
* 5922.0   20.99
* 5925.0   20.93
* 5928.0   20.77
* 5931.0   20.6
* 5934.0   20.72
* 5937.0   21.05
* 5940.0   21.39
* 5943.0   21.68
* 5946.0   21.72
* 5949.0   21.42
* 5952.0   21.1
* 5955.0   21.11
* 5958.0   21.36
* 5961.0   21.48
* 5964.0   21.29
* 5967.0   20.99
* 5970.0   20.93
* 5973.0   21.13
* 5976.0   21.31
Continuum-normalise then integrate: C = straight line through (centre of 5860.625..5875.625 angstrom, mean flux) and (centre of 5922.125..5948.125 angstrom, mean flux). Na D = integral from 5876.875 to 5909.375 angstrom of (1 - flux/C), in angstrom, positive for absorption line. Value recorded 4.3 angstrom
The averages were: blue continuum 21.6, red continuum 21.1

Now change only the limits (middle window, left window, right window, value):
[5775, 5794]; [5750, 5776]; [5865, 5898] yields 0.4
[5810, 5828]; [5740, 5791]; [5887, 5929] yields -1.2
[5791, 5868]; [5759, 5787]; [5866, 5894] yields -4.7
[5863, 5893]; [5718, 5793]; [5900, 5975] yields 1.7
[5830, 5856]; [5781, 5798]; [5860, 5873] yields 0.2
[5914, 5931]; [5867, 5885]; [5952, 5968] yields 0.1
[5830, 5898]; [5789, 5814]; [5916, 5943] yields 3.3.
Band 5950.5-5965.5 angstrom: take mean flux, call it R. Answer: 21.3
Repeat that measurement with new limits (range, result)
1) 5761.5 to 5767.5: 21.4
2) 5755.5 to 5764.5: 21.5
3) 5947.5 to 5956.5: 21.2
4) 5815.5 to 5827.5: 22.1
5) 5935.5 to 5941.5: 21.2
